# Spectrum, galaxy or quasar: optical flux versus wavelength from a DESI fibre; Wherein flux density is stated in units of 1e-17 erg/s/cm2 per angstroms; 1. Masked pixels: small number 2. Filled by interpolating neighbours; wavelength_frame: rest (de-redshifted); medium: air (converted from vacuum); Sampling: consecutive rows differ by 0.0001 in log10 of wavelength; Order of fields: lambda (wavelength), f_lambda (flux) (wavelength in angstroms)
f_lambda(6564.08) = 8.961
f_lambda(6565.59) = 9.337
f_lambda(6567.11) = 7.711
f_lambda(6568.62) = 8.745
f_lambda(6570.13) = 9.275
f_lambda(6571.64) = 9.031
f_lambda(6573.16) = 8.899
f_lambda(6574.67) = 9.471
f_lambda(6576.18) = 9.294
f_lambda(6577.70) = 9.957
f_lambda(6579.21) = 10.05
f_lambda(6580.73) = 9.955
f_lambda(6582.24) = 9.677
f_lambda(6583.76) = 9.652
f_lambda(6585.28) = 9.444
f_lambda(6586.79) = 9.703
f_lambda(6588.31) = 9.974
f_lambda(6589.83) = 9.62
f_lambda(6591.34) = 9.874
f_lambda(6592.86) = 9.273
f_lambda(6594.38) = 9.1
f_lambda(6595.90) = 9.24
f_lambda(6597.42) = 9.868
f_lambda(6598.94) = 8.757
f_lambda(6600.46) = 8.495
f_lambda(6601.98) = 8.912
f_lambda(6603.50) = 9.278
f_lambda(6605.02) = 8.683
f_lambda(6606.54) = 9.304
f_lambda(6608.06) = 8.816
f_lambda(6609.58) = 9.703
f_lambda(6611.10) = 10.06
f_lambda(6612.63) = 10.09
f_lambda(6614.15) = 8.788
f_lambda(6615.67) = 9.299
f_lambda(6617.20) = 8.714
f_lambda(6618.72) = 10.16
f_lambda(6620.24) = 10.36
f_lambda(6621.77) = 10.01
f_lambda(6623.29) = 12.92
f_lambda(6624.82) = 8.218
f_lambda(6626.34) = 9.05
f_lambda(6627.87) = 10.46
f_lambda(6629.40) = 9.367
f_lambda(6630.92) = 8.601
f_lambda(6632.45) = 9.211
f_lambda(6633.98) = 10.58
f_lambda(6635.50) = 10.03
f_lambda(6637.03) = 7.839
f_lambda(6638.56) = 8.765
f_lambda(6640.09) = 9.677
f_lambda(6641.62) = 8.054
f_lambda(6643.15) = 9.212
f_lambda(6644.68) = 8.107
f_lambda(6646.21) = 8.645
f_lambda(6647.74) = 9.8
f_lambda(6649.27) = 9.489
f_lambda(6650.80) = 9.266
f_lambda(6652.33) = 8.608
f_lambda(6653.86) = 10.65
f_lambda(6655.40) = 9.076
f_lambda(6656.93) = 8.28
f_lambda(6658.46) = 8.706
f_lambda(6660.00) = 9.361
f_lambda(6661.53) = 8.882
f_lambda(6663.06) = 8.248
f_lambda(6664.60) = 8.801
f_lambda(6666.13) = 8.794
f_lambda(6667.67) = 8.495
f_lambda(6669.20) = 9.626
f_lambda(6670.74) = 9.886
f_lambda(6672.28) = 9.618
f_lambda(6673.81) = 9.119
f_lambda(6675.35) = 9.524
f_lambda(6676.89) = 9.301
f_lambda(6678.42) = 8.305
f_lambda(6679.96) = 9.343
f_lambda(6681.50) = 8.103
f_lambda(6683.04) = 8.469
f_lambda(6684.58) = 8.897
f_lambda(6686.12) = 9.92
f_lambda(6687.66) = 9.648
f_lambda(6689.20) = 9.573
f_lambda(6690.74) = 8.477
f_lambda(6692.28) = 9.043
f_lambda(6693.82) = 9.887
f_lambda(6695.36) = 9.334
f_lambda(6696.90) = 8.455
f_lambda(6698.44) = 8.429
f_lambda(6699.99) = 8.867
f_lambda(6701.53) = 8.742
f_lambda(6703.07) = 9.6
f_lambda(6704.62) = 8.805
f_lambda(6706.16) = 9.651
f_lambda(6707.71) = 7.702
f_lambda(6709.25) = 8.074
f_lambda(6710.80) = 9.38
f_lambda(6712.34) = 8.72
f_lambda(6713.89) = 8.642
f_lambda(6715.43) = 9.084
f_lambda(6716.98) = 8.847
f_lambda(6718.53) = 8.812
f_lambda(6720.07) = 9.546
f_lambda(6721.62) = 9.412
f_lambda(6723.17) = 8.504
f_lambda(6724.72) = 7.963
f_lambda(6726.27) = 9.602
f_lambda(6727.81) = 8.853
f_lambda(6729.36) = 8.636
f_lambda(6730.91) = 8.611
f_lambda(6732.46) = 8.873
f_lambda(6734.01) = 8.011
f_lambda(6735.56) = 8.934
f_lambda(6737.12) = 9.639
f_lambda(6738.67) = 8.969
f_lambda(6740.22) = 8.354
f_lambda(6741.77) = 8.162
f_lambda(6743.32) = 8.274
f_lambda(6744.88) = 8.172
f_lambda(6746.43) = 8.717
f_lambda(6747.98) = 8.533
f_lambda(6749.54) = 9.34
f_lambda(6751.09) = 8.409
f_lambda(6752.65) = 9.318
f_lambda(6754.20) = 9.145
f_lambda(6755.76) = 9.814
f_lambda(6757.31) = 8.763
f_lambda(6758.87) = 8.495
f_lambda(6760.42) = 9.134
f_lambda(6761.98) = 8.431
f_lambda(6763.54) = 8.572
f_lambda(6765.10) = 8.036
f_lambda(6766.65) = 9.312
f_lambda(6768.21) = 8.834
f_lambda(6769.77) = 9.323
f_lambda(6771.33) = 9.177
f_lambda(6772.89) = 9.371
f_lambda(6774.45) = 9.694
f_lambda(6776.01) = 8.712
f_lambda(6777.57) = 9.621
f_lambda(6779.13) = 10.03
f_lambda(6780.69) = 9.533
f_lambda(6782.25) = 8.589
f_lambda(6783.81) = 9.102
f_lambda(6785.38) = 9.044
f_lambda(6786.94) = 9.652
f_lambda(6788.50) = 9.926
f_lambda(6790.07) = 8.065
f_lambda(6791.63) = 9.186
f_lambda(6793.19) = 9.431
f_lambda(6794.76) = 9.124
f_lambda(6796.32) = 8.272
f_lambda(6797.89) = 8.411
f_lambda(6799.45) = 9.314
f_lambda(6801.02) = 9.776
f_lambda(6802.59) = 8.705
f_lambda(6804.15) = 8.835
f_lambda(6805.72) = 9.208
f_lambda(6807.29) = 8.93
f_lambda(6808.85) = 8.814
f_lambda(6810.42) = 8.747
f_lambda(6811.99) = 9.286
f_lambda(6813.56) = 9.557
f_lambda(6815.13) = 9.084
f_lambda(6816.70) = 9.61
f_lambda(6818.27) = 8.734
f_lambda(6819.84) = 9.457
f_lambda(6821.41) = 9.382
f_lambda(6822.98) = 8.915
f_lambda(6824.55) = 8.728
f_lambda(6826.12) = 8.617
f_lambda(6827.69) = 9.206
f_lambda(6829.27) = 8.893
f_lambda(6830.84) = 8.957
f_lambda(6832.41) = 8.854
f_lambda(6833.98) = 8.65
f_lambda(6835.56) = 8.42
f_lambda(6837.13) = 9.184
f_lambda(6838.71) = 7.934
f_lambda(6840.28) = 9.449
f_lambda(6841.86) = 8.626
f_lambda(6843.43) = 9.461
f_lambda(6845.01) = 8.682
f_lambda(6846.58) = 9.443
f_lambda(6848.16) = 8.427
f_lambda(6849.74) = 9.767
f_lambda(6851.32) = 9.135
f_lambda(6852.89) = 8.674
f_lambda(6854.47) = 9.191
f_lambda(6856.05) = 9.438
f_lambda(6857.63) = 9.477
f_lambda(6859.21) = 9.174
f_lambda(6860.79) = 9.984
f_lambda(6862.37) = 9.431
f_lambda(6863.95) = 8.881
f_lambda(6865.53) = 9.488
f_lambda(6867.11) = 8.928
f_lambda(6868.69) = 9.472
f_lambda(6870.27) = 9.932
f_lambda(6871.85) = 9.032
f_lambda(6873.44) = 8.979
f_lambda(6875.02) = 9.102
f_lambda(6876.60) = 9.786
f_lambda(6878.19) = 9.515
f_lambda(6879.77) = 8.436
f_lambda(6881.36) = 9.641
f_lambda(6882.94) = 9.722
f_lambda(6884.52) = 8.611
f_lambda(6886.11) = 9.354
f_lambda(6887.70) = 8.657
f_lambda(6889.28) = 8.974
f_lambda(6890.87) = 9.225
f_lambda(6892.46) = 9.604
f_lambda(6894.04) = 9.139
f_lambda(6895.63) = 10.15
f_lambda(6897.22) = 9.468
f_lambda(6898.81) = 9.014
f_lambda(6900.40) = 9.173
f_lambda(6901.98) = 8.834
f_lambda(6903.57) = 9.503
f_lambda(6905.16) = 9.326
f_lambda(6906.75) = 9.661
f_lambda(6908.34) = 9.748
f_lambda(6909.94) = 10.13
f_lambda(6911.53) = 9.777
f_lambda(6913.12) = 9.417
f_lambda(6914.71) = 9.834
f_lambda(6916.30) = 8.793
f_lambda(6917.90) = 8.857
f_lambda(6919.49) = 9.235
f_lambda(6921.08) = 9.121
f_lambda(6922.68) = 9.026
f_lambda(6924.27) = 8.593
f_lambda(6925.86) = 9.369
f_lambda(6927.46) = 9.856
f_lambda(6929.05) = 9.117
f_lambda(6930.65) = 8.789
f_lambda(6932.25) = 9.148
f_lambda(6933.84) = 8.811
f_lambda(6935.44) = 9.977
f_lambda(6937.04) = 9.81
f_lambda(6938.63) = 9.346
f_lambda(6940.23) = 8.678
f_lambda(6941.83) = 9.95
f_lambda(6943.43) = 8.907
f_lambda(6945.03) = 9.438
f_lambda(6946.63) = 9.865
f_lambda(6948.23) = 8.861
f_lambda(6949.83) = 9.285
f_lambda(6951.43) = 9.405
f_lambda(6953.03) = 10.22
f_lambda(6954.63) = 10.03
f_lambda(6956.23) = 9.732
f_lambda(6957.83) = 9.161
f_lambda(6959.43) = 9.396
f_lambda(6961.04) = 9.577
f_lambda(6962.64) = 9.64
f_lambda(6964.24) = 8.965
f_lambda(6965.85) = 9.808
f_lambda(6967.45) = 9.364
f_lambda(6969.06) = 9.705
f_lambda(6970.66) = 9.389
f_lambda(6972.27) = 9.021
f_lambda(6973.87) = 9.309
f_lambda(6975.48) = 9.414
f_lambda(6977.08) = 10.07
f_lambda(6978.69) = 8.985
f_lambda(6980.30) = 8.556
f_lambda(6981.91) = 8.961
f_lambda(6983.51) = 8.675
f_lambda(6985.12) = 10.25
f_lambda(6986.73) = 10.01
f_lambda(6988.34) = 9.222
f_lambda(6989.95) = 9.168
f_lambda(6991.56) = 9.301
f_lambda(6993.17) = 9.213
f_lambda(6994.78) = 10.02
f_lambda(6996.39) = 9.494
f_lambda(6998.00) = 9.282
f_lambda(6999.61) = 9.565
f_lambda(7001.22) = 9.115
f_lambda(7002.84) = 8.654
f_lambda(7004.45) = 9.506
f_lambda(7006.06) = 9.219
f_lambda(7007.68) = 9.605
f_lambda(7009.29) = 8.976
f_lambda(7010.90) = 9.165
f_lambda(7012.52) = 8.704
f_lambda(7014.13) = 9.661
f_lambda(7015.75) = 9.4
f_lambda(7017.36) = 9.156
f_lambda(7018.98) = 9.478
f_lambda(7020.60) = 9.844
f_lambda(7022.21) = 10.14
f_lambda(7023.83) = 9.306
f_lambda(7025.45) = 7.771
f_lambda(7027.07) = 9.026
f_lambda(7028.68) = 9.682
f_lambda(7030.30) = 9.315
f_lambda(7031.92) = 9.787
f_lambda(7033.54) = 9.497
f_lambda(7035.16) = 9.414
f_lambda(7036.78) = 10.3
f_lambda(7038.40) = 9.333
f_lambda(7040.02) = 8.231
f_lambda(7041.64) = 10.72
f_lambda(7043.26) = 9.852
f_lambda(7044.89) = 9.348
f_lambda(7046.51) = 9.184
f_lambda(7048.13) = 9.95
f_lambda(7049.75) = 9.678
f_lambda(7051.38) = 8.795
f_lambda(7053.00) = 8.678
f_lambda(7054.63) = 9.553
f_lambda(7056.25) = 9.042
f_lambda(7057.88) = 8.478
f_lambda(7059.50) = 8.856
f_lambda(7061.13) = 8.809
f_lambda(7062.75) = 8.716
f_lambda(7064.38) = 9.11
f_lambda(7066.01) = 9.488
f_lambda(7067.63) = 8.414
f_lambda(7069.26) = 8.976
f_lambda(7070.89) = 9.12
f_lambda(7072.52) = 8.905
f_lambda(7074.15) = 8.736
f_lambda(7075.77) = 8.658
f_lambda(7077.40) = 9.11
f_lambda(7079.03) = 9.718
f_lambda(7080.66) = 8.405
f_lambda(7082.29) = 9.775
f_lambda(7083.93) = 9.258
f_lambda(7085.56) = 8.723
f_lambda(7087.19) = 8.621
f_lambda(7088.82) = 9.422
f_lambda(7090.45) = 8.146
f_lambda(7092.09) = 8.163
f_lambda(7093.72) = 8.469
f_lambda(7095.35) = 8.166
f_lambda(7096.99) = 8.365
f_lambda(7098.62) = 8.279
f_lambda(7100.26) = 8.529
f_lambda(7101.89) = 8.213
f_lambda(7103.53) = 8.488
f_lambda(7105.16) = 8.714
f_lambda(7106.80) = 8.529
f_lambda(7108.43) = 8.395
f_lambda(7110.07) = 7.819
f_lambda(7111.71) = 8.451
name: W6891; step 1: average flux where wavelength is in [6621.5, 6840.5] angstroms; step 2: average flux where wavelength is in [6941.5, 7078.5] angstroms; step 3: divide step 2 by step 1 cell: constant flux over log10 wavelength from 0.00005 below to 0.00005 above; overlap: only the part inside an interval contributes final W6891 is 1.0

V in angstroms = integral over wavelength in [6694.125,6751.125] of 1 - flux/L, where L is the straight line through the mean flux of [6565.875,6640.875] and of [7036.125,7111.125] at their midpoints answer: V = 3.1 angstroms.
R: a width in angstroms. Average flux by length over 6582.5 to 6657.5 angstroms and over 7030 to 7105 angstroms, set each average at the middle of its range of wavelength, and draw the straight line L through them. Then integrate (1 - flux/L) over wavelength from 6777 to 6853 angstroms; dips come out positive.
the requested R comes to 1.4 angstroms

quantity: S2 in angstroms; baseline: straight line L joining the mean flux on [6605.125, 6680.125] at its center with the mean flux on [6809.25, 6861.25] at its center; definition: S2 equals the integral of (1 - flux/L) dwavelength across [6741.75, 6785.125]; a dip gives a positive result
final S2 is 0.8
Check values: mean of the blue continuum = 9.28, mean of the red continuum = 9.06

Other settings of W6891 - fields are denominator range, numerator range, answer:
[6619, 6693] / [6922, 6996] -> 1.02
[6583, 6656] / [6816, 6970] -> 0.99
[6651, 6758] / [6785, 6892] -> 1.02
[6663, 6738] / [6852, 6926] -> 1.04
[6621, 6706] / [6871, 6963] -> 1.02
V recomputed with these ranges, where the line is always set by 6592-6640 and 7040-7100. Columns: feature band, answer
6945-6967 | -1.1 angstroms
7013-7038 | -1.2 angstroms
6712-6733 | 1.0 angstroms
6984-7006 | -0.9 angstroms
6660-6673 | 0.4 angstroms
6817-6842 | 0.9 angstroms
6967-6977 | -0.4 angstroms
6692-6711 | 0.9 angstroms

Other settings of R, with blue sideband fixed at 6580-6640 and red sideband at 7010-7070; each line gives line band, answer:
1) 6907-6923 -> -0.1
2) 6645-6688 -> 1.7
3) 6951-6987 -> -0.6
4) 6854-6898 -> 0.2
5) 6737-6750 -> 1.1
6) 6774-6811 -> 1.1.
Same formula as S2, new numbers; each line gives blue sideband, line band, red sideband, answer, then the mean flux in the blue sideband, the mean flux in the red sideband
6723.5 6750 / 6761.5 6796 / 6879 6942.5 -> -1.2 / 8.67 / 9.3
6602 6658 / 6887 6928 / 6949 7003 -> 0.4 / 9.36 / 9.42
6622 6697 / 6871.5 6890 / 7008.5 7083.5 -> 0.1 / 9.19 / 9.22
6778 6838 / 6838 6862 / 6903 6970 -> 0.1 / 9.06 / 9.41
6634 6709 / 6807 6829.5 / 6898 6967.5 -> 0.4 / 9.03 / 9.38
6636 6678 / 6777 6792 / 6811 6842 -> -0.5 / 9.03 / 8.98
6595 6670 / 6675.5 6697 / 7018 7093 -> 0.4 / 9.25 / 9.16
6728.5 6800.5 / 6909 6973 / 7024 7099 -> -2.7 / 8.94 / 9.05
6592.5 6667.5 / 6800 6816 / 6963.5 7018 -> 0.3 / 9.25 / 9.32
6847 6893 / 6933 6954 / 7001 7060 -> -0.4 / 9.24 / 9.31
